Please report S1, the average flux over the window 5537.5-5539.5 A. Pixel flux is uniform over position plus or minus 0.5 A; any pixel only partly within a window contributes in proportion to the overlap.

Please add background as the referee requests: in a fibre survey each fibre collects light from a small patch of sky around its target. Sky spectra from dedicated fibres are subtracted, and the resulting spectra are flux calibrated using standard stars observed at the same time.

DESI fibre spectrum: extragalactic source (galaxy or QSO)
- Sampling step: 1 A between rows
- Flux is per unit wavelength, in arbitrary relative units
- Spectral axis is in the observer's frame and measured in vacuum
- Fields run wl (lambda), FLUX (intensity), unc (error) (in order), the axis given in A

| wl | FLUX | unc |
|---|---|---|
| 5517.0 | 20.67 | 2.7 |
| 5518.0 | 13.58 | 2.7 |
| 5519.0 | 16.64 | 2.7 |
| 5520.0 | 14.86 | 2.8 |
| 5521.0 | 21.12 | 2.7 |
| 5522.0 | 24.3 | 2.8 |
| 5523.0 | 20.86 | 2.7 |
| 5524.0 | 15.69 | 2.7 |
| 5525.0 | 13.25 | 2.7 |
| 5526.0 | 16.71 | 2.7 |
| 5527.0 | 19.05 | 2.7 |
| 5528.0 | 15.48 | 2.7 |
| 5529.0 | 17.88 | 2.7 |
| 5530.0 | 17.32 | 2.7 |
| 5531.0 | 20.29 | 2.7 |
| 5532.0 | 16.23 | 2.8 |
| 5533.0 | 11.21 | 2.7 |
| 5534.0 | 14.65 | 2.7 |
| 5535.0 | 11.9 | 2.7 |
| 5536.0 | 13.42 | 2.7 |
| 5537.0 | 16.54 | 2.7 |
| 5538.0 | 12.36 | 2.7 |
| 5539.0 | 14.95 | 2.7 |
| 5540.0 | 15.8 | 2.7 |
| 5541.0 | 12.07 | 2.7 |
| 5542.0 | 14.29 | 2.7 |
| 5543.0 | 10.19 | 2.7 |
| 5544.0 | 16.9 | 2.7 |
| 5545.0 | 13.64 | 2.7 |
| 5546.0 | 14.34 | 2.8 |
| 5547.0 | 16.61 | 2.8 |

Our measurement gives 13.7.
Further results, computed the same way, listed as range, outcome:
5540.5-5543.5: 12.2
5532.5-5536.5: 12.8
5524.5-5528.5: 16.1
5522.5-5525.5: 16.6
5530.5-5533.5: 15.9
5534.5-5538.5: 13.6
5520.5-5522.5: 22.7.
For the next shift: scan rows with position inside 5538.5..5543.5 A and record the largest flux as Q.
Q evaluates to 15.8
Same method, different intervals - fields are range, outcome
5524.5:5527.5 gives 19.05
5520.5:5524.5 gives 24.3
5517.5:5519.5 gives 16.64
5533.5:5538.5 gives 16.54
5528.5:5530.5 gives 17.88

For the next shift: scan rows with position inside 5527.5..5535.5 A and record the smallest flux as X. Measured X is 11.21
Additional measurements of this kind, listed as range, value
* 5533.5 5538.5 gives 11.9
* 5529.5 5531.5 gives 17.32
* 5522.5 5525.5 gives 13.25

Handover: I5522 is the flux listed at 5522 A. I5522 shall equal 24.3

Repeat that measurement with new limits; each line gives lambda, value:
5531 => 20.29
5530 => 17.32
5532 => 16.23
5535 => 11.9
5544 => 16.9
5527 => 19.05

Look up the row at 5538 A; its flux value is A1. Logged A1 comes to 12.36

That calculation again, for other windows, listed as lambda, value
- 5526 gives 16.71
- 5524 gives 15.69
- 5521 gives 21.12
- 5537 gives 16.54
